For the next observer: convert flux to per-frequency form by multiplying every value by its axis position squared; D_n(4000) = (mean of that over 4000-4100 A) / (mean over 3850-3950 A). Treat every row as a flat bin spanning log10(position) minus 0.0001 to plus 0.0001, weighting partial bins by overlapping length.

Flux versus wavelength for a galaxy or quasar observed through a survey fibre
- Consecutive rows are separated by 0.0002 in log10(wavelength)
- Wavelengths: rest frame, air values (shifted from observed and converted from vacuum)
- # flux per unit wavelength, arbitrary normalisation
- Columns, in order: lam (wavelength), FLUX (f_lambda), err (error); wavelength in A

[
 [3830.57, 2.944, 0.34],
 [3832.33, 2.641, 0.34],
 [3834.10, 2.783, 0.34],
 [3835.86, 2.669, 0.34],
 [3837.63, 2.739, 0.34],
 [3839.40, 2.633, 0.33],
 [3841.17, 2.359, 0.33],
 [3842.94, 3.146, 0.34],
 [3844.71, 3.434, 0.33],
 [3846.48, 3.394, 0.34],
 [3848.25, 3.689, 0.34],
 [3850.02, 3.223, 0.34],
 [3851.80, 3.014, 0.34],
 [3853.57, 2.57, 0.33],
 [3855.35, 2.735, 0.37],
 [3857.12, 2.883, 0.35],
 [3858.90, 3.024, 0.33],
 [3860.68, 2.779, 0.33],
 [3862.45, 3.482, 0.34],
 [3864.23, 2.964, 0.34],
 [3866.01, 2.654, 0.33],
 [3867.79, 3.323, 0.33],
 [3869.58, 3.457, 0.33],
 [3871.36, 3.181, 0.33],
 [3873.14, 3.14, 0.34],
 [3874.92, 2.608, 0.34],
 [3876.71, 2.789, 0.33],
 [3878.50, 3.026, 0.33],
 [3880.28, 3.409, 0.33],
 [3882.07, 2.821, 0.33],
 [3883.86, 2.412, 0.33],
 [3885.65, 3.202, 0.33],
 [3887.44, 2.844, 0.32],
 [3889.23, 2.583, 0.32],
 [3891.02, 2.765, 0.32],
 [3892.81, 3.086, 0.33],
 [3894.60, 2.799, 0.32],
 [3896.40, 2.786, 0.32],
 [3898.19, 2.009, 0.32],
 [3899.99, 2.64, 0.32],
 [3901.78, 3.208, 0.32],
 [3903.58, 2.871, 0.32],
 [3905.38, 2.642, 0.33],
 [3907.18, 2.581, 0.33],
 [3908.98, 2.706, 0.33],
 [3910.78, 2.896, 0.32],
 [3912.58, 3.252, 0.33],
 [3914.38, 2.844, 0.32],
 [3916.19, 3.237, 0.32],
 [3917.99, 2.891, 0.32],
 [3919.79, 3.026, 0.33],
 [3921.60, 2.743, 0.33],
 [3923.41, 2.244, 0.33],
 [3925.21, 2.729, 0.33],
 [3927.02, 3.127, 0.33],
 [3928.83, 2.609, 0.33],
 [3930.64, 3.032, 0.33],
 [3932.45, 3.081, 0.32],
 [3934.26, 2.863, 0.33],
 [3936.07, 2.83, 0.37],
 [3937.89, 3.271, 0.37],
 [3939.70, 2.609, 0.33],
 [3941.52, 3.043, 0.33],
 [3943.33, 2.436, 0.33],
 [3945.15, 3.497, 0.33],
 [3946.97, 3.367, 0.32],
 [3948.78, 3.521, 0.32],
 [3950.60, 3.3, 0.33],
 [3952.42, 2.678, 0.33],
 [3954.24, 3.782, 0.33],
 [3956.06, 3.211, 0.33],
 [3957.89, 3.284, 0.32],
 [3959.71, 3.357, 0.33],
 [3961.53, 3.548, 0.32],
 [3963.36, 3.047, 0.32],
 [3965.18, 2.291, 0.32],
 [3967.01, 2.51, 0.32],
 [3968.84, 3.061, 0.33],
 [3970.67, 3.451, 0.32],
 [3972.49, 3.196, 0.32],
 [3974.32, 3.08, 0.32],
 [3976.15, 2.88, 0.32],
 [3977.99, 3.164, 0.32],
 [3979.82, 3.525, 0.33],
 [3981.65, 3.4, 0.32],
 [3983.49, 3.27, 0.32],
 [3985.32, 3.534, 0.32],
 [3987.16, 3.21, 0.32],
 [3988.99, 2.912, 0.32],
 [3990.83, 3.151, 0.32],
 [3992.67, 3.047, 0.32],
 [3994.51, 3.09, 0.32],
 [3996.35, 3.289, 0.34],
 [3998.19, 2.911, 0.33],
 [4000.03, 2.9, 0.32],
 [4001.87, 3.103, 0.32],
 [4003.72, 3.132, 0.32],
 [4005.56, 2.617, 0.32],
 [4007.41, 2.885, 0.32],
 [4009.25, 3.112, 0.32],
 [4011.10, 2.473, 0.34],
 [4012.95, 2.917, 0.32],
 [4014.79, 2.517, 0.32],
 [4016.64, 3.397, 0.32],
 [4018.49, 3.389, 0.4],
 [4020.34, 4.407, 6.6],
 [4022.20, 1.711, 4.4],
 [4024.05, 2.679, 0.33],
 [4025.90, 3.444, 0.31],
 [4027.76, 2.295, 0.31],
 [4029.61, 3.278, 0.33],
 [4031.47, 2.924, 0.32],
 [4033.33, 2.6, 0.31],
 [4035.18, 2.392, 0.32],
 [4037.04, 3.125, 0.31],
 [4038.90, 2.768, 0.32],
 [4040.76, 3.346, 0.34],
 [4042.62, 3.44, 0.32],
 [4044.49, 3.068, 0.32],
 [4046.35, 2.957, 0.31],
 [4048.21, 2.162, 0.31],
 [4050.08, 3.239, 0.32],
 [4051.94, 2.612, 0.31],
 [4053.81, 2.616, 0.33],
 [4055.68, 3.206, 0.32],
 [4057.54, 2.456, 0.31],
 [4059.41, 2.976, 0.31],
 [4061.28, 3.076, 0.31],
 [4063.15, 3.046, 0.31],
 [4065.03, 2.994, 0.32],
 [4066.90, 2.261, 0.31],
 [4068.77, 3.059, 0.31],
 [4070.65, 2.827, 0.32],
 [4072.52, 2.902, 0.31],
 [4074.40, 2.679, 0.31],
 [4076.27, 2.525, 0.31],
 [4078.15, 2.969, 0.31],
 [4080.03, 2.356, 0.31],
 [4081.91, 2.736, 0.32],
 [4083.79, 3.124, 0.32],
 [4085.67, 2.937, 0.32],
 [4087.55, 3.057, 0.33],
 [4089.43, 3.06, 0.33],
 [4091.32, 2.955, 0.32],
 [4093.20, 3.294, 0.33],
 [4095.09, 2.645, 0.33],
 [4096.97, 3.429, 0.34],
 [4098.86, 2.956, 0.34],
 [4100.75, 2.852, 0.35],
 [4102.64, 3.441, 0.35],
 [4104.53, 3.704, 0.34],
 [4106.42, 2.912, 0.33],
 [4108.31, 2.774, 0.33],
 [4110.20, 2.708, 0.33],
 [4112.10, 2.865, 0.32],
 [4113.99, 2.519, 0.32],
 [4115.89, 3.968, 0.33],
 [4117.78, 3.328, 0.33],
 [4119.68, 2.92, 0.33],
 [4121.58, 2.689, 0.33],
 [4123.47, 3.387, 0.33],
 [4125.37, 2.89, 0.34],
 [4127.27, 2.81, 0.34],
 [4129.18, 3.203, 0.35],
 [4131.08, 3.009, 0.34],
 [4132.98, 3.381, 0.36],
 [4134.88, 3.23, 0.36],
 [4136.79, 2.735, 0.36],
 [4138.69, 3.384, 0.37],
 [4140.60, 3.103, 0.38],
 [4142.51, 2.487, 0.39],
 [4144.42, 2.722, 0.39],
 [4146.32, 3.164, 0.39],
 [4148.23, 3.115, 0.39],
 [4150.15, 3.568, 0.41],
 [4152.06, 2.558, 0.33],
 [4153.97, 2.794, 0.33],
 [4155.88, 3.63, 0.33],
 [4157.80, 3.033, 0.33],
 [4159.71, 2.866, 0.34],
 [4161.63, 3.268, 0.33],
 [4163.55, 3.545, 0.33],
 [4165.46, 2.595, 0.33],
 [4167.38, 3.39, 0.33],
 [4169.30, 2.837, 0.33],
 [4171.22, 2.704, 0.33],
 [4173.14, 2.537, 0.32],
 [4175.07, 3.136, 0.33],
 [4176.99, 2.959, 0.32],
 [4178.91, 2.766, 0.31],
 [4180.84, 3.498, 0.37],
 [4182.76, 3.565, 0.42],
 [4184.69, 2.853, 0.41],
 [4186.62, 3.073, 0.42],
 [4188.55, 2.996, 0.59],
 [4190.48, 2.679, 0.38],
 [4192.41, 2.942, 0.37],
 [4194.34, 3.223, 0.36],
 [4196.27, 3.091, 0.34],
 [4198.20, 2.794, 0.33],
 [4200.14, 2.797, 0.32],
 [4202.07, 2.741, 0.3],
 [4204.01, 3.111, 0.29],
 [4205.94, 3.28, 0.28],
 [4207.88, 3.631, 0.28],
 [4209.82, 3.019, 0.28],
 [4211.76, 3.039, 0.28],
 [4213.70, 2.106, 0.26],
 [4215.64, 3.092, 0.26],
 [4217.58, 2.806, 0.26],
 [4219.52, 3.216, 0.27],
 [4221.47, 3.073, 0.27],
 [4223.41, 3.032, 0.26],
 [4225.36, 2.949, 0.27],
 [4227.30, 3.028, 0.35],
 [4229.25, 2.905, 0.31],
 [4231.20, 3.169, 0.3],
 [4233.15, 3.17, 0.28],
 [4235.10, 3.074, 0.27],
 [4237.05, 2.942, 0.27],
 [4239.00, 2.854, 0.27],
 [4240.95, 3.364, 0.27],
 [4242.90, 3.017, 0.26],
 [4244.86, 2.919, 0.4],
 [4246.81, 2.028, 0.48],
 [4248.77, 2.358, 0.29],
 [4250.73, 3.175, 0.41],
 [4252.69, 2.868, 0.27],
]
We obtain 1.1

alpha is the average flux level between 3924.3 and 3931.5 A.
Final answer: 2.87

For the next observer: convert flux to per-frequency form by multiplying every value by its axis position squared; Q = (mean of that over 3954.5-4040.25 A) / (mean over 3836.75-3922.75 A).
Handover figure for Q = 1.10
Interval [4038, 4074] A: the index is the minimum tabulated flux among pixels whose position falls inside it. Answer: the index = 2.162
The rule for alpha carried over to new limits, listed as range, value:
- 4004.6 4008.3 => 2.75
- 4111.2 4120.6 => 3.12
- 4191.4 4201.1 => 2.97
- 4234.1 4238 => 3.01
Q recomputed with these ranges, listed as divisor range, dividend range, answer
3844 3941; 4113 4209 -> 1.19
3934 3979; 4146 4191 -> 1.09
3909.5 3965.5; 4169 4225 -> 1.12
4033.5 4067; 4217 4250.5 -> 1.11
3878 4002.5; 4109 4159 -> 1.12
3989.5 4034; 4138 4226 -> 1.10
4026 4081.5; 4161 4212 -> 1.14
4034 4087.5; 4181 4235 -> 1.14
